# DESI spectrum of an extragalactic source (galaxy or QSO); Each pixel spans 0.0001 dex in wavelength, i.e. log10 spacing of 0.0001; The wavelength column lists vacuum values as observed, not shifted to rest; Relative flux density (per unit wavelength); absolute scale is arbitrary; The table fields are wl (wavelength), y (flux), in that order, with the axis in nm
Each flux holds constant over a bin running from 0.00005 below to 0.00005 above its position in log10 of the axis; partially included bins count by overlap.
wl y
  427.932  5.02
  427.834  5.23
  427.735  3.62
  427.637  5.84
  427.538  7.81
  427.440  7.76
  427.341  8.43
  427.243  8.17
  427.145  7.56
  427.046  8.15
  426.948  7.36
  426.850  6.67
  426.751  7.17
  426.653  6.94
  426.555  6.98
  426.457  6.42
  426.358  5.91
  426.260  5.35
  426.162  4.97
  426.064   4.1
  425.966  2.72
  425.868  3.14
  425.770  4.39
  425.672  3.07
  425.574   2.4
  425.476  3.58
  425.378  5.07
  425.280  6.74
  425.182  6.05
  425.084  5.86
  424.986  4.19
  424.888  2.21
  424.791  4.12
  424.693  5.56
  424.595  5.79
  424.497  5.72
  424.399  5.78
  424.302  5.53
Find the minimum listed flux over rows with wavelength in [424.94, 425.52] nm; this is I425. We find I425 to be 3.58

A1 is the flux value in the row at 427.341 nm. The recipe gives 8.43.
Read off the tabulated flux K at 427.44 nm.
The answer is 7.76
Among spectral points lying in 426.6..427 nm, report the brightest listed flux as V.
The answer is 7.36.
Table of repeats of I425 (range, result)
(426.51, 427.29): 6.67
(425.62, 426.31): 2.72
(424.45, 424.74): 5.56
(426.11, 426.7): 4.97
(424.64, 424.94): 2.21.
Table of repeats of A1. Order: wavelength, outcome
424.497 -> 5.72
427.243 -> 8.17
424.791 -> 4.12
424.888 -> 2.21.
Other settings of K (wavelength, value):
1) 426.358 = 5.91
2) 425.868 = 3.14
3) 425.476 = 3.58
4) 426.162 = 4.97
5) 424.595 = 5.79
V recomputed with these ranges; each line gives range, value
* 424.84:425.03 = 4.19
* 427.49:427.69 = 7.81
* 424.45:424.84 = 5.79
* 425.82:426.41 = 5.91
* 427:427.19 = 8.15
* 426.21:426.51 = 6.42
